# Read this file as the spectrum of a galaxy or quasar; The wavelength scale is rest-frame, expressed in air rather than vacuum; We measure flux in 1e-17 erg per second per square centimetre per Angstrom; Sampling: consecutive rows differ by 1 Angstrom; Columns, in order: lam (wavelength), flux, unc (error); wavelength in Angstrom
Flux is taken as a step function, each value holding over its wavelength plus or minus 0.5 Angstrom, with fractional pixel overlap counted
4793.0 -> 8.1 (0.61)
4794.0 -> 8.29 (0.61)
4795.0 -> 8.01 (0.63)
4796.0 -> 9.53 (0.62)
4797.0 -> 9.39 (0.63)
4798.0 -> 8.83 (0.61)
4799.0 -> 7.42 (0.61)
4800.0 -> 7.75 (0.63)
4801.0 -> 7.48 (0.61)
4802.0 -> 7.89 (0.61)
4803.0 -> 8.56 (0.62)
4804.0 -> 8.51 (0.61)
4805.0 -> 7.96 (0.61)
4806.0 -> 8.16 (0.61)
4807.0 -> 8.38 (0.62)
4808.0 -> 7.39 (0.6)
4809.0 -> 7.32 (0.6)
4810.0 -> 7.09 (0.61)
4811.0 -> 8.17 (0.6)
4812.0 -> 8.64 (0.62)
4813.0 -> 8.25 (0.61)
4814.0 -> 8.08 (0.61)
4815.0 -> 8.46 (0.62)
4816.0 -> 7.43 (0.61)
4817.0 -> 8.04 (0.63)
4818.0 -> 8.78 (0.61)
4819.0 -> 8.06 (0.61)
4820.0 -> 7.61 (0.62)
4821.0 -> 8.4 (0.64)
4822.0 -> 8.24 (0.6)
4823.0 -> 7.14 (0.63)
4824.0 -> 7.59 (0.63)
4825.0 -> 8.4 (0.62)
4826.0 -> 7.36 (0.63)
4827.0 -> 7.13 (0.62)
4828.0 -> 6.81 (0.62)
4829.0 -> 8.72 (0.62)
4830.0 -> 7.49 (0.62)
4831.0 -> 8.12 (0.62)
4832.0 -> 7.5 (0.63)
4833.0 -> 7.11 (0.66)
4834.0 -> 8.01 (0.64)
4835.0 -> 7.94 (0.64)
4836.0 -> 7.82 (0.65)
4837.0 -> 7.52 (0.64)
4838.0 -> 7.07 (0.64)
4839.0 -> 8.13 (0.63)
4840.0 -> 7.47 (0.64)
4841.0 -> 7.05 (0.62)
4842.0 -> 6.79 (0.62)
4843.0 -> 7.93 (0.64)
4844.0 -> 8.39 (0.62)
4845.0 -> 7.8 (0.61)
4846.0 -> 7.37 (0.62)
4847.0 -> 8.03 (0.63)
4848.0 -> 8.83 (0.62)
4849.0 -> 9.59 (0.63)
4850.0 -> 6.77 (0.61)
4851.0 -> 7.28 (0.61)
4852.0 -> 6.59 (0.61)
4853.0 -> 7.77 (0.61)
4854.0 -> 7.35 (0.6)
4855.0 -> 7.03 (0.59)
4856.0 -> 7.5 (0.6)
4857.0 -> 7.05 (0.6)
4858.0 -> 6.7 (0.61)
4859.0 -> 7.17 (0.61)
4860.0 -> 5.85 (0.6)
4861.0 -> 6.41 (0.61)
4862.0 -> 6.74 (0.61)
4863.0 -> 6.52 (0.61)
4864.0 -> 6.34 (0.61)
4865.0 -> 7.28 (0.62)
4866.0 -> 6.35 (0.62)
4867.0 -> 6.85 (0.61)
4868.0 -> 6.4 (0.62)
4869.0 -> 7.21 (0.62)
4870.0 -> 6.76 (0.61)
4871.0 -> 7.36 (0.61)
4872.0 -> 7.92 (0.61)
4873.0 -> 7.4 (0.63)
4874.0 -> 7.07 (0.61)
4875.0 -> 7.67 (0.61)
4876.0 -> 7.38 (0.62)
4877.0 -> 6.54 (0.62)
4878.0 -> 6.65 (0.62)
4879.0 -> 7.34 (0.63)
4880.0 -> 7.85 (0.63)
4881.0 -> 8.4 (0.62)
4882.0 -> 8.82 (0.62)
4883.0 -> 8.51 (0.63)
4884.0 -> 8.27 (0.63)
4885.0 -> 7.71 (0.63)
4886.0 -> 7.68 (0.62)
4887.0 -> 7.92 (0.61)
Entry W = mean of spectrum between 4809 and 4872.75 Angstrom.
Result 7.51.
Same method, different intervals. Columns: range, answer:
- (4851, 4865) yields 6.88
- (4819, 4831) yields 7.75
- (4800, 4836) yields 7.89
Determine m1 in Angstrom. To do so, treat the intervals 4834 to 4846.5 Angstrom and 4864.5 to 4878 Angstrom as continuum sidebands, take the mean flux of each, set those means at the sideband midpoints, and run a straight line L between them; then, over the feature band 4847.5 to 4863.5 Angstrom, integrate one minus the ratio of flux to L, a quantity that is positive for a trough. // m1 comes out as 0.4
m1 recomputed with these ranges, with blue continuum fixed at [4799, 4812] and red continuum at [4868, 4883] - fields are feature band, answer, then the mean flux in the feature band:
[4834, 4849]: -0.2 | 7.8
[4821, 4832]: 0.1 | 7.72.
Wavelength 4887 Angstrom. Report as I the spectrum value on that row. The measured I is 7.92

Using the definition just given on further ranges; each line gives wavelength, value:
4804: 8.51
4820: 7.61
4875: 7.67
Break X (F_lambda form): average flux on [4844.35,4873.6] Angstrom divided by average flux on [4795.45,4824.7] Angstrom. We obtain 0.89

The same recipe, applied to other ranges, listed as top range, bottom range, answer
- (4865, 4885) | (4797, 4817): 0.92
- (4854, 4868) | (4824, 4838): 0.88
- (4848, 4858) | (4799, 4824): 0.94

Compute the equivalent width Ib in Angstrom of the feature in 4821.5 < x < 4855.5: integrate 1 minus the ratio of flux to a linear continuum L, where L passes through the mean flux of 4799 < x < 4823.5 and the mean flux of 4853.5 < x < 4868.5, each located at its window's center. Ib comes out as -1.6 Angstrom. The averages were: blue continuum 7.98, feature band 7.65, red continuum 6.77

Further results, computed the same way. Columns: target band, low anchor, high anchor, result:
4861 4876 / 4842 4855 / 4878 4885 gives 1.8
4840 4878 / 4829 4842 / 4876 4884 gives 2.3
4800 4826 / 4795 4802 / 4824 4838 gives 0.2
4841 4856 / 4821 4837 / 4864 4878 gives -0.5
